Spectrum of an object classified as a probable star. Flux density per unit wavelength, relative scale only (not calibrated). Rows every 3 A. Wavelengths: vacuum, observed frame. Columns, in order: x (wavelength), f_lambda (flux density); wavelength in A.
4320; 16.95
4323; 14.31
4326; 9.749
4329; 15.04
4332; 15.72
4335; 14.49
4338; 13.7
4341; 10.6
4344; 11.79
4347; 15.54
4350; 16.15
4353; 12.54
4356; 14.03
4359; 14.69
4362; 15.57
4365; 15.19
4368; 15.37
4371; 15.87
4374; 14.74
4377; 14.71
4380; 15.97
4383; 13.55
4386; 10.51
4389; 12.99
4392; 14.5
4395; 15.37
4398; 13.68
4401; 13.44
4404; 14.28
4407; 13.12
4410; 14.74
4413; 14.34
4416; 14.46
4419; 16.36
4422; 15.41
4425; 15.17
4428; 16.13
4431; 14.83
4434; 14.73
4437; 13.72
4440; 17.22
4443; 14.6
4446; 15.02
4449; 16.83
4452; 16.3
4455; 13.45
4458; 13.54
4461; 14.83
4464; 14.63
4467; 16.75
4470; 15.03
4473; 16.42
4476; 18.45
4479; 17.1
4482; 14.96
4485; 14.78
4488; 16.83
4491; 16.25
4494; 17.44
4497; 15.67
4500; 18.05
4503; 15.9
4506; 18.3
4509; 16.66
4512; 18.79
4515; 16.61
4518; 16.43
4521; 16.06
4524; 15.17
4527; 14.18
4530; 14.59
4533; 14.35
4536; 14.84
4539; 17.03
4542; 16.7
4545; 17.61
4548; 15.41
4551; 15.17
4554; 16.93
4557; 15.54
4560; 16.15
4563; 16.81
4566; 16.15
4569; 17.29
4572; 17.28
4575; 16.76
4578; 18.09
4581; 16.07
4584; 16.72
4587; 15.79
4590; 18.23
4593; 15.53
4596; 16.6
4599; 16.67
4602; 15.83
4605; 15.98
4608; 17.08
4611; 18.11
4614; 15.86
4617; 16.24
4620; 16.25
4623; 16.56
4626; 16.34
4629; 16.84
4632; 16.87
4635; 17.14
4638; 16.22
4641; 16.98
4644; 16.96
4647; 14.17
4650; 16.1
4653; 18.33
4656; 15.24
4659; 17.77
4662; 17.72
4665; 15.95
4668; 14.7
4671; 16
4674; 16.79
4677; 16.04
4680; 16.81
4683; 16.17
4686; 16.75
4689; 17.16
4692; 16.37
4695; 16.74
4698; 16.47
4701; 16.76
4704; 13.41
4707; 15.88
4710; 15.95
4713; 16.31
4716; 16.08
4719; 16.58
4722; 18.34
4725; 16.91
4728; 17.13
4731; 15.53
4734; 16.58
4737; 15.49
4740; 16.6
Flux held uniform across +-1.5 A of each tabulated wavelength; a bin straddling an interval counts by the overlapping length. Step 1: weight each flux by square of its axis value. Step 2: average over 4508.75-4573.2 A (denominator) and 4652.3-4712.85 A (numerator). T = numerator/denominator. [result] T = 1.1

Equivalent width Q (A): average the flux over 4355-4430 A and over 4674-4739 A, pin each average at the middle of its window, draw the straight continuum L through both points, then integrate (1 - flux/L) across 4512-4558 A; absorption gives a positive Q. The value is -1.5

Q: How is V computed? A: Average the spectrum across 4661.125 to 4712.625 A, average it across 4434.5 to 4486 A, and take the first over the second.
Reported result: 1.0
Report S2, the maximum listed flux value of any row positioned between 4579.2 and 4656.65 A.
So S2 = 18.33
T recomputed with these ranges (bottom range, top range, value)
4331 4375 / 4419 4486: 1.13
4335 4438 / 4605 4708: 1.29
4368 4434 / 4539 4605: 1.23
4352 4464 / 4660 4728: 1.27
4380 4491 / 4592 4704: 1.21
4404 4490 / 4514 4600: 1.11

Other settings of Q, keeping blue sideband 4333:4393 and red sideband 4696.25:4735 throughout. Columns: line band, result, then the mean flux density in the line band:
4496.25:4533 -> -3.0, 16.3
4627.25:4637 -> -0.7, 16.9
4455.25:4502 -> -3.6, 16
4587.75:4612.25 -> -1.8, 16.7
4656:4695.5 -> -1.0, 16.5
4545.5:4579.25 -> -2.6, 16.5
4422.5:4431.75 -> -0.6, 15.4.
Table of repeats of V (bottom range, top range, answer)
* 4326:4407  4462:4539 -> 1.15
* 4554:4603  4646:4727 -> 0.99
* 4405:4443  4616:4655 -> 1.10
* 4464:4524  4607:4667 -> 1.00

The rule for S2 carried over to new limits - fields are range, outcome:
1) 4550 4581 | 18.09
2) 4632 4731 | 18.34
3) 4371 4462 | 17.22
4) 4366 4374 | 15.87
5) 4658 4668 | 17.77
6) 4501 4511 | 18.3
